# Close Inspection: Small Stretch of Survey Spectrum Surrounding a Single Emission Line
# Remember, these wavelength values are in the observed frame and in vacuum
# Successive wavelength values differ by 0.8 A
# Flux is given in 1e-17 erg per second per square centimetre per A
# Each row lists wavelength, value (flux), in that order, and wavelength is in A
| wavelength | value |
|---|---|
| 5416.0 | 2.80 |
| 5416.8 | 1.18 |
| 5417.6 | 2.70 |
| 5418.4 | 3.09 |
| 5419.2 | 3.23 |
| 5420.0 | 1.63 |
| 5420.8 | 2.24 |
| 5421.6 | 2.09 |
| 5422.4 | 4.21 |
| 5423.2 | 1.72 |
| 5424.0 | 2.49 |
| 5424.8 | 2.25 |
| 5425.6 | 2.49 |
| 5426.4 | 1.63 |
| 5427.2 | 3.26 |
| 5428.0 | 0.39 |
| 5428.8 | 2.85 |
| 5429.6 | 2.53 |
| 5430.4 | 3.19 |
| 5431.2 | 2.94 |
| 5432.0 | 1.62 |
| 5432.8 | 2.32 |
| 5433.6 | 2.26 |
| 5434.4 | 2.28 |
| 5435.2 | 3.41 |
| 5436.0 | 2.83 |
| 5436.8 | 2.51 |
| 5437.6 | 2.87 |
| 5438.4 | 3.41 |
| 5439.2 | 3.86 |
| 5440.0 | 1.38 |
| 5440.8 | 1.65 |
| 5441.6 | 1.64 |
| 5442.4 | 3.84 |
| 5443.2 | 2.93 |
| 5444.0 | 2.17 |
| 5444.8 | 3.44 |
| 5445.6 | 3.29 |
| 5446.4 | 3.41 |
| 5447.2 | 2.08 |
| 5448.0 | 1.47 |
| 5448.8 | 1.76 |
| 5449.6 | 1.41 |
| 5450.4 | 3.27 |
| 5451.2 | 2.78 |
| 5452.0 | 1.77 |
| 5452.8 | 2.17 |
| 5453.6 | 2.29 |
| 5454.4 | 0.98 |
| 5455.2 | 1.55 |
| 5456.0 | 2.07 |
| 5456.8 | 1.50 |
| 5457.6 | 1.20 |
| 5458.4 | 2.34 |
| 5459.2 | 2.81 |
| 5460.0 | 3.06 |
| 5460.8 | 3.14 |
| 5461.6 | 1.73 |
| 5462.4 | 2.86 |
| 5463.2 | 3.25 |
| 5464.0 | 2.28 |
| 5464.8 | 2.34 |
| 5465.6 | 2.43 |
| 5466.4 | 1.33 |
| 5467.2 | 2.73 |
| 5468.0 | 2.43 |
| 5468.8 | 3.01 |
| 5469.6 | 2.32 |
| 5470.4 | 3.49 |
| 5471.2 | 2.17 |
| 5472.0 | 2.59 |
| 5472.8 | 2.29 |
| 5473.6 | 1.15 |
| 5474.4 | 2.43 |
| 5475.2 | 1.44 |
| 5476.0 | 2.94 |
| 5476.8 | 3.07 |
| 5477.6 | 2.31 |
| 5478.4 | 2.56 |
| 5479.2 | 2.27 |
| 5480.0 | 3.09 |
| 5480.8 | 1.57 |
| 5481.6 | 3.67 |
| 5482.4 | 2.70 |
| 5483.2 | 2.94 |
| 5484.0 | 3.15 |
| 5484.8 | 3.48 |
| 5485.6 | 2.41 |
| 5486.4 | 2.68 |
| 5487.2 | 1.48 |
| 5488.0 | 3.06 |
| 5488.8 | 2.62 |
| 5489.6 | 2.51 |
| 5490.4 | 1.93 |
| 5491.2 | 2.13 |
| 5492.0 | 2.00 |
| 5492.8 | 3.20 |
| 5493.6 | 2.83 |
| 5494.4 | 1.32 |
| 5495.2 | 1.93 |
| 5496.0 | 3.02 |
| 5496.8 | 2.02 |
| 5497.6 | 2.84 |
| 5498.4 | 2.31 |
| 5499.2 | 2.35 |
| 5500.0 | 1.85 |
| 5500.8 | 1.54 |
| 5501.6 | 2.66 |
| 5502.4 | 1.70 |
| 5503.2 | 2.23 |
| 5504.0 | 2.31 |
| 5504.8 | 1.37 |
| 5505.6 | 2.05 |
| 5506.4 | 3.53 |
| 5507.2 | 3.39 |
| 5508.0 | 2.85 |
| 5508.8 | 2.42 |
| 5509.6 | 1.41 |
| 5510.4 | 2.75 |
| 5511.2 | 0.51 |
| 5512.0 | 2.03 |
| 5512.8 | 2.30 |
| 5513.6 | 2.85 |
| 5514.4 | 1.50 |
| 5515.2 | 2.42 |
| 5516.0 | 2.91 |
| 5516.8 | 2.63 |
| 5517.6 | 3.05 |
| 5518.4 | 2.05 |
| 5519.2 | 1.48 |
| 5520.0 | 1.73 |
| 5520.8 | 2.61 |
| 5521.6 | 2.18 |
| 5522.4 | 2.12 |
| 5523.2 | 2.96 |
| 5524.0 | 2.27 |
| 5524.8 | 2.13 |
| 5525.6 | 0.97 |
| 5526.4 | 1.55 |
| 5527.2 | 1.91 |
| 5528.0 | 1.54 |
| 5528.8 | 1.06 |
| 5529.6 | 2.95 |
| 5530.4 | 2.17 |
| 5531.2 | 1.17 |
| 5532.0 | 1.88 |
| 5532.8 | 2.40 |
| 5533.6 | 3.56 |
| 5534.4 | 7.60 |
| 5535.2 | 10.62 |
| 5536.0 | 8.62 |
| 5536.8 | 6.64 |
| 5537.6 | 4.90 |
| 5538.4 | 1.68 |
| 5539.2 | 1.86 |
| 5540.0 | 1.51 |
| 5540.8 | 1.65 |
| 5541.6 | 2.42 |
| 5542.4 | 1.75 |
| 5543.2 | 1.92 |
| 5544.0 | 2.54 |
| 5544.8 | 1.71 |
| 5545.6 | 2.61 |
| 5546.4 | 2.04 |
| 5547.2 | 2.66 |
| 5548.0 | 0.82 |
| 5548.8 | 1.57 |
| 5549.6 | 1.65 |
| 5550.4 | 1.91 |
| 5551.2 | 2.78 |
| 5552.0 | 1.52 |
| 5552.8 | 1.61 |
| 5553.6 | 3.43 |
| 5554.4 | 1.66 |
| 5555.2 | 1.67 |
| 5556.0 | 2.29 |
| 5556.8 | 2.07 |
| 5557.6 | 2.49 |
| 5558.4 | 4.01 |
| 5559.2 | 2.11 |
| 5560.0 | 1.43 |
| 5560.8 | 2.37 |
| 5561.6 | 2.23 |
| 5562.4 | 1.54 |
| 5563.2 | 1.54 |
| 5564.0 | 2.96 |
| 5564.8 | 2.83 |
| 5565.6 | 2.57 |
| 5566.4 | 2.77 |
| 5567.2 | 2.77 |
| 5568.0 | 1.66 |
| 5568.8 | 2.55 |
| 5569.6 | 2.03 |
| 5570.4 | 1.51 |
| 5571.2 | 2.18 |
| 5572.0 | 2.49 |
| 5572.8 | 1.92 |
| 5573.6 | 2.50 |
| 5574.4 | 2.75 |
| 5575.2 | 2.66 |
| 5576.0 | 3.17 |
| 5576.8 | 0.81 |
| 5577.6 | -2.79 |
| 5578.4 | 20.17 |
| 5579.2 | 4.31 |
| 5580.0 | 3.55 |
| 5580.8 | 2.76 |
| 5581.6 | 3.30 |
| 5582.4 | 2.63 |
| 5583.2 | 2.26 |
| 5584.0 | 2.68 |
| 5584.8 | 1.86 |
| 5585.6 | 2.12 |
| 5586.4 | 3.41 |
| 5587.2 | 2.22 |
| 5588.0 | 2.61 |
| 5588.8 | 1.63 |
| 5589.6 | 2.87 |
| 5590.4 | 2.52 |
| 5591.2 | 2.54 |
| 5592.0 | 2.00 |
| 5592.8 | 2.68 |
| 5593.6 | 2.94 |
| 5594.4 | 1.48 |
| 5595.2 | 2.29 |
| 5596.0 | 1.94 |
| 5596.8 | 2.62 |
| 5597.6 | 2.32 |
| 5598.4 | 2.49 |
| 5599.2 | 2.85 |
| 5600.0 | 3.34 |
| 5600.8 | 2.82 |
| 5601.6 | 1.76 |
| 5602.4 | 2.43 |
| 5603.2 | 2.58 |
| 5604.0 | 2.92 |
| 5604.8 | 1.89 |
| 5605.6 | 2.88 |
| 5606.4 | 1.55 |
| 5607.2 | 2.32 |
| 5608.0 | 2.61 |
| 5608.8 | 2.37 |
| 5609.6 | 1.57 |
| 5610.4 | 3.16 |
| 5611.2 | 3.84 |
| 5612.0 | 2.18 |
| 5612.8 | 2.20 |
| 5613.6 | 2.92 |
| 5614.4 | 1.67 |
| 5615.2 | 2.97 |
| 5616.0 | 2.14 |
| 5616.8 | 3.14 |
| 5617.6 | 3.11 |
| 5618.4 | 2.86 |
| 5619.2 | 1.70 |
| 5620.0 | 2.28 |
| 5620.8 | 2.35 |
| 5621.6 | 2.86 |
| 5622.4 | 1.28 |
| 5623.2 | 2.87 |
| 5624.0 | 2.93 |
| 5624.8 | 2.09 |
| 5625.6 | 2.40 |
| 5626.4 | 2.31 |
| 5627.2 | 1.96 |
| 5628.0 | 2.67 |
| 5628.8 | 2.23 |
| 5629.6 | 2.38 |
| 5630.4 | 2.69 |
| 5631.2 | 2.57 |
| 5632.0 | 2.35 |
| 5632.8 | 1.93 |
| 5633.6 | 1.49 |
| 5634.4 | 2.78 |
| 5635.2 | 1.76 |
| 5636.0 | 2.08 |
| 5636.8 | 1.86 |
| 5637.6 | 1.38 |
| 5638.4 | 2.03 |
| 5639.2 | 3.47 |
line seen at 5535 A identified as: Hbeta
